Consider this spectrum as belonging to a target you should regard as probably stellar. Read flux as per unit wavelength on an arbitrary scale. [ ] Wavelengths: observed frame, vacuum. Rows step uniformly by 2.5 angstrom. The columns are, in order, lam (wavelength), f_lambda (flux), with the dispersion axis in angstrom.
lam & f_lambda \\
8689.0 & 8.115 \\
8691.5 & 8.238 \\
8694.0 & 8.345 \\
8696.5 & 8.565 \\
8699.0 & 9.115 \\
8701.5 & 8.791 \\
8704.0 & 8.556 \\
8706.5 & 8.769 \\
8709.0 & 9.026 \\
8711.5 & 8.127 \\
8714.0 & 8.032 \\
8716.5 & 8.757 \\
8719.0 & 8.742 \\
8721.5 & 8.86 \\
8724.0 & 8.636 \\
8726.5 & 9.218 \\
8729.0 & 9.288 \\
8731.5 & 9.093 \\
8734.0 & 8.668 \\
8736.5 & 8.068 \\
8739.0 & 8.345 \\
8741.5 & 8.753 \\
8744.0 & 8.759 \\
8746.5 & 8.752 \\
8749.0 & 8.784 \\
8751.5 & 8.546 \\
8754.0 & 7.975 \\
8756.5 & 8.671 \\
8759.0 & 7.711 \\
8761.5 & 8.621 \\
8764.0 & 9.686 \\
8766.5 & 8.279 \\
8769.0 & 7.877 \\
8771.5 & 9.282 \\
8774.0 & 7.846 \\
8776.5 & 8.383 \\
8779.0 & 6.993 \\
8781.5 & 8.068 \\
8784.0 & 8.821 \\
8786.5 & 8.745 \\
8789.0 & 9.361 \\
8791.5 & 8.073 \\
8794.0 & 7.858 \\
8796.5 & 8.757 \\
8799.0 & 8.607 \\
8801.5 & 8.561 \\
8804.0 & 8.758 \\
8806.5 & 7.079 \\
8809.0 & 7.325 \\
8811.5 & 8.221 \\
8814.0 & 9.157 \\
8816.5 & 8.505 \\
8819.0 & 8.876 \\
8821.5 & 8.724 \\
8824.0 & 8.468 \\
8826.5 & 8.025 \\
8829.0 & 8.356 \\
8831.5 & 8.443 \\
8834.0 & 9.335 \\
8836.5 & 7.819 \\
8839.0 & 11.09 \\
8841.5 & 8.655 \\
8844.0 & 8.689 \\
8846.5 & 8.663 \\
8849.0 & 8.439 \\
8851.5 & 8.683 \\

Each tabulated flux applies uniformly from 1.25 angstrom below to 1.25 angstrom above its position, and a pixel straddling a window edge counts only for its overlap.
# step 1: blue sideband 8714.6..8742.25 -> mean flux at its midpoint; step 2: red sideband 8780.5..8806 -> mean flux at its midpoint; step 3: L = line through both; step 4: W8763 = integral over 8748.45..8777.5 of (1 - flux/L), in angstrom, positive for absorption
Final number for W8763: 0.5 angstrom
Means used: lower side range 8.75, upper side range 8.52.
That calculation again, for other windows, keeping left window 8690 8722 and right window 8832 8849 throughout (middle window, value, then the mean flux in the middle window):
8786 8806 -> 0.7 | 8.53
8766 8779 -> 0.9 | 8.21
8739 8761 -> 0.6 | 8.49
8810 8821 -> 0.3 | 8.66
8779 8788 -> 0.5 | 8.35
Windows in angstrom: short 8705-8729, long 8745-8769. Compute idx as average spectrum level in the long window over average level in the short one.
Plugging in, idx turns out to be 0.98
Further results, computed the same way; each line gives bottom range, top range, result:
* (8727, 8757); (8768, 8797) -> 0.96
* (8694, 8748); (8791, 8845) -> 0.98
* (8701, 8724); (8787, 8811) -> 0.96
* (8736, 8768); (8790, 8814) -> 0.96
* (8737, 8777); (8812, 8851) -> 1.03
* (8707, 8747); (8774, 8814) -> 0.95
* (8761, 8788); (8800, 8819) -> 0.98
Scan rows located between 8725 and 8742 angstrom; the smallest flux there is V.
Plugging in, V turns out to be 8.068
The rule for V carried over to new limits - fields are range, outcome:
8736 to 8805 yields 6.993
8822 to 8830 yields 8.025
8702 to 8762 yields 7.711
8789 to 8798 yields 7.858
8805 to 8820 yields 7.079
